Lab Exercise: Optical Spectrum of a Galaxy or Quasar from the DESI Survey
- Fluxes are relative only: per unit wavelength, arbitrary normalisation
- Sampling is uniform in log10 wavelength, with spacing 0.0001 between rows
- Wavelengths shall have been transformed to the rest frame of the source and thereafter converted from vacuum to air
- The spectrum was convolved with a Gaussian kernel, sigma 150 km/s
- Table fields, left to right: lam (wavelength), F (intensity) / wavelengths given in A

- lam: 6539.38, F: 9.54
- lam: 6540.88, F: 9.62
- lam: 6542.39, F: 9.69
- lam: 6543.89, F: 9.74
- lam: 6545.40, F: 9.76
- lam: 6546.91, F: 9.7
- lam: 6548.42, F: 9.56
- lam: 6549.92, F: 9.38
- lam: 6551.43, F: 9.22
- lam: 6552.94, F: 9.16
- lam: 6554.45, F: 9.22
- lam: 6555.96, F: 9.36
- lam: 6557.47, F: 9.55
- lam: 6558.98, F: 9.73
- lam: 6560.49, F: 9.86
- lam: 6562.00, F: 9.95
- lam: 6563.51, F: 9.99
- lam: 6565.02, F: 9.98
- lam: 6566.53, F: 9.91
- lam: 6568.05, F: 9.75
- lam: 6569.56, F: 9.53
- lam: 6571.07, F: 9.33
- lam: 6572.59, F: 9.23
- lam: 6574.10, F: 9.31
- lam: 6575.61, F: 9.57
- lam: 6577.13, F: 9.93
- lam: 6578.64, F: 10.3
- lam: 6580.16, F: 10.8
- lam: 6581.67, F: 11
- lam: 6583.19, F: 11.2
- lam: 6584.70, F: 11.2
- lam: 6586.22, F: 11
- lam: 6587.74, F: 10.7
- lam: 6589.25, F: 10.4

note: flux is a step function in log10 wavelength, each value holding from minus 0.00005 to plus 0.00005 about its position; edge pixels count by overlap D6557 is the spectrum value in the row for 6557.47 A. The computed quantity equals 9.55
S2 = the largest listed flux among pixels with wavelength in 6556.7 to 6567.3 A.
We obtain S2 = 9.99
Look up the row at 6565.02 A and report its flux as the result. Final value 9.98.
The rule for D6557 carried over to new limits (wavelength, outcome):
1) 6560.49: 9.86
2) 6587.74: 10.7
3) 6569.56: 9.53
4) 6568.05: 9.75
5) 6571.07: 9.33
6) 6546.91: 9.7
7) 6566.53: 9.91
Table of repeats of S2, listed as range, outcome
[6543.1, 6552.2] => 9.76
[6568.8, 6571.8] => 9.53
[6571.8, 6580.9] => 10.8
